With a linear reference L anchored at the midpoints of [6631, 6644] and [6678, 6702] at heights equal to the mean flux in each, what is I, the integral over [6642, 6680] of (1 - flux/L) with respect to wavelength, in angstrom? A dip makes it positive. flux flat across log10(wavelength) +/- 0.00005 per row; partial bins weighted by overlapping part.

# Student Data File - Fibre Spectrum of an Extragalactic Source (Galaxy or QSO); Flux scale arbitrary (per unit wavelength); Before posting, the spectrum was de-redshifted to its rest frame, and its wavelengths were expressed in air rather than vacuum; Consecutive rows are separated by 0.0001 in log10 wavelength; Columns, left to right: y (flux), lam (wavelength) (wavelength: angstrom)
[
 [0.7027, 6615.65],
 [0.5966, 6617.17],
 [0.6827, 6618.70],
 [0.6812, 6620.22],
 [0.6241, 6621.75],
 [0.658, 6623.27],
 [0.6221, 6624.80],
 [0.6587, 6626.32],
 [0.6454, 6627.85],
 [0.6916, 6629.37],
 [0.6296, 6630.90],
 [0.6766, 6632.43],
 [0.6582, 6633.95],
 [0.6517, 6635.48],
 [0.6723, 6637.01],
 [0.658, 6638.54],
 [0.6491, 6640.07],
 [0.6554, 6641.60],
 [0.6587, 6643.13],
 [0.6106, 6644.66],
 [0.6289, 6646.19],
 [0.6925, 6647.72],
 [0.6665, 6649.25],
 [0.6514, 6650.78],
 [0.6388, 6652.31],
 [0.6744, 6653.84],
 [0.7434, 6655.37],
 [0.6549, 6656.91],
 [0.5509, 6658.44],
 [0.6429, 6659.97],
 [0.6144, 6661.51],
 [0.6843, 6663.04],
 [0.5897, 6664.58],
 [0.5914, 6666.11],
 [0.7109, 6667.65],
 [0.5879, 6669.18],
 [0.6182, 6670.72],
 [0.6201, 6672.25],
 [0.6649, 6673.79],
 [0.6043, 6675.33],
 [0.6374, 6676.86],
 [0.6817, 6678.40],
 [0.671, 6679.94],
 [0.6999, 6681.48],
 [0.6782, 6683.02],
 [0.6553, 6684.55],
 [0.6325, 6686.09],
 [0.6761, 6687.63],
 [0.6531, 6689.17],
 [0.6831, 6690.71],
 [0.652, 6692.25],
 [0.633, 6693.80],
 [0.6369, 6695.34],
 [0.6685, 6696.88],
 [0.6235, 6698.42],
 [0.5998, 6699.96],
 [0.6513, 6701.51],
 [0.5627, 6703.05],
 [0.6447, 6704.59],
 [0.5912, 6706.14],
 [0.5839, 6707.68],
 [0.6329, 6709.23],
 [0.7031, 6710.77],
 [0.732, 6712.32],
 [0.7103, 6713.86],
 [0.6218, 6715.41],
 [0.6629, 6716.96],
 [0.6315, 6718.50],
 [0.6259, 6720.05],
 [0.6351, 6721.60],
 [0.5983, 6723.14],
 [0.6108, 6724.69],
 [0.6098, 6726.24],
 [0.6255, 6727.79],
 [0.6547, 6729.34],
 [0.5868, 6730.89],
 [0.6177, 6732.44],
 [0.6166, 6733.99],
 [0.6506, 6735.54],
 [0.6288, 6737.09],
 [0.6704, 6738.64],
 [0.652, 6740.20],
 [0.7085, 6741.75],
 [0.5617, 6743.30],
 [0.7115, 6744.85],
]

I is 0.8 angstrom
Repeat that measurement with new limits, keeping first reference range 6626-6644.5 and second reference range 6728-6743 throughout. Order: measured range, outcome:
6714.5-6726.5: 0.3 angstrom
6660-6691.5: 0.1 angstrom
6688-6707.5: 0.4 angstrom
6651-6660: 0.0 angstrom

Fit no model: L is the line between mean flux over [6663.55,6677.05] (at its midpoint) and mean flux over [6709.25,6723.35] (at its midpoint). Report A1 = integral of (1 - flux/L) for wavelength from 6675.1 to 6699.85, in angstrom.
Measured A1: -0.7 angstrom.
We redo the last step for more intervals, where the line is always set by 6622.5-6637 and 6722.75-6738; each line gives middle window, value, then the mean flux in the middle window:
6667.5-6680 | 0.02 angstrom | 0.639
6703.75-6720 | -0.59 angstrom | 0.65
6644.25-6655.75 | -0.24 angstrom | 0.663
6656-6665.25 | 0.29 angstrom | 0.624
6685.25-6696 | -0.30 angstrom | 0.652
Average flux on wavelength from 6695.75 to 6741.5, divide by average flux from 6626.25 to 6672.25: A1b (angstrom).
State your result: 0.98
